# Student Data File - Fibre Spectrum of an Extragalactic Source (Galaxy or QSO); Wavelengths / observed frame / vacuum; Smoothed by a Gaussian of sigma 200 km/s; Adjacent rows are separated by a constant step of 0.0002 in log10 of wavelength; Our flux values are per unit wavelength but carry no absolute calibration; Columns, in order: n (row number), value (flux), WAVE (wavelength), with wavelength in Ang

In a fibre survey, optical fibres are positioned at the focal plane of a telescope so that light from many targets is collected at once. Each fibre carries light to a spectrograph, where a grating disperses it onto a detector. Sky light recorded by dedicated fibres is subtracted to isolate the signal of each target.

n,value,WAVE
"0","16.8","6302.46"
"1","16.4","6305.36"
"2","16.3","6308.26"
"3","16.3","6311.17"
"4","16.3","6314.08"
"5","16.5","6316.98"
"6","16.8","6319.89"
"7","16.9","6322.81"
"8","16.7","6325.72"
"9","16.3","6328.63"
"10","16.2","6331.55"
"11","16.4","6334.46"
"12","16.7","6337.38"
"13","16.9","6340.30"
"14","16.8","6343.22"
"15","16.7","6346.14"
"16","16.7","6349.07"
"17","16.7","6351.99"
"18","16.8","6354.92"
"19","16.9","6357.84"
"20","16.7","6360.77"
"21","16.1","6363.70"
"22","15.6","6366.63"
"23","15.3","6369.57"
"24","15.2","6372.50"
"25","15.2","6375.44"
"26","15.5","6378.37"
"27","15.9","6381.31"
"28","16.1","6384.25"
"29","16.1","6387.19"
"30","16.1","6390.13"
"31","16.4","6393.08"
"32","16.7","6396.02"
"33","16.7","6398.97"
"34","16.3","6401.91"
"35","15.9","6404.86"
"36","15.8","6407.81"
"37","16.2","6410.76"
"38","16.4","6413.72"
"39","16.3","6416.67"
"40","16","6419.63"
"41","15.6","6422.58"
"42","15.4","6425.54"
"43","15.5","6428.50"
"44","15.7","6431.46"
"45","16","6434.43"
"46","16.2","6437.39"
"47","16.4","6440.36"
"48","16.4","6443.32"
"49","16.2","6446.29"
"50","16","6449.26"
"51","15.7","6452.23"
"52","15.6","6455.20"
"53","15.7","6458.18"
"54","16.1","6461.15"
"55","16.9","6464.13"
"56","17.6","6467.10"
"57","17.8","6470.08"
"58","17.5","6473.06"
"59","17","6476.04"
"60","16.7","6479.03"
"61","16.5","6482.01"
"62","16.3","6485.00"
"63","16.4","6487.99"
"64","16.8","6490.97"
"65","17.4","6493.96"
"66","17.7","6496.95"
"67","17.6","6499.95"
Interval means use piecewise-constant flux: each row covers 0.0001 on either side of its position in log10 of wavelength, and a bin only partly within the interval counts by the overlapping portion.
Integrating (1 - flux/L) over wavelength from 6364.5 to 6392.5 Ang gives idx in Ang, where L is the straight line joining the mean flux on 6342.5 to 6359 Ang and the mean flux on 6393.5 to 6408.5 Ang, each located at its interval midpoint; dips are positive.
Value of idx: 1.4 Ang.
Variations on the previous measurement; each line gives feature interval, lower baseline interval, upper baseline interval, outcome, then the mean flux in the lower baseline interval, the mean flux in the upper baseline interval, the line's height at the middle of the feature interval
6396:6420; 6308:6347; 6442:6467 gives 0.1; 16.6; 16.2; 16.3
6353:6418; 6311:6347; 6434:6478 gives 1.7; 16.6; 16.5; 16.5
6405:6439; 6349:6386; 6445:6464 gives 0.1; 16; 15.9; 16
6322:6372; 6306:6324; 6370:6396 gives -0.8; 16.5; 15.8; 16.2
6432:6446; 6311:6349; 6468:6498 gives 0.6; 16.6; 17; 16.9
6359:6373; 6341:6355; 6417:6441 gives 0.6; 16.7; 15.8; 16.5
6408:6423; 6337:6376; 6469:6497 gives 0.5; 16.3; 17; 16.6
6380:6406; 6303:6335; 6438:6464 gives 0.0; 16.5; 16.1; 16.2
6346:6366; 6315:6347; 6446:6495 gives 0.0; 16.6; 16.6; 16.6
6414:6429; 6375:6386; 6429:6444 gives 0.2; 15.7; 16.1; 16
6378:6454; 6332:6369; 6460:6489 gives 3.0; 16.5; 16.9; 16.7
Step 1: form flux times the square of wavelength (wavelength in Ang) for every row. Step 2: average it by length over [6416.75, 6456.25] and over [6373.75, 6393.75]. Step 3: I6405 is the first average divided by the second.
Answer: 1.02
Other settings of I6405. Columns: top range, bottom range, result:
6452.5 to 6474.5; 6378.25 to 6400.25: 1.05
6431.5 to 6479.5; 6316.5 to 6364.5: 1.03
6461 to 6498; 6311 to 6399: 1.08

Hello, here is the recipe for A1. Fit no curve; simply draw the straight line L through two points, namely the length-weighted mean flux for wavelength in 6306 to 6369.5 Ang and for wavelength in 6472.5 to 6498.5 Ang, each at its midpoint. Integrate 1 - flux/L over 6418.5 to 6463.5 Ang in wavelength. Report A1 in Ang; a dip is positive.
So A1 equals 2.3 Ang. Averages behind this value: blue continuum 16.5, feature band 15.9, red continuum 16.9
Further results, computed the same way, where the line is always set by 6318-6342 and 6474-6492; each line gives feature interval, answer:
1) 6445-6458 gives 0.6 Ang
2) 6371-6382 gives 0.8 Ang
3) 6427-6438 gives 0.5 Ang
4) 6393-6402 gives 0.0 Ang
